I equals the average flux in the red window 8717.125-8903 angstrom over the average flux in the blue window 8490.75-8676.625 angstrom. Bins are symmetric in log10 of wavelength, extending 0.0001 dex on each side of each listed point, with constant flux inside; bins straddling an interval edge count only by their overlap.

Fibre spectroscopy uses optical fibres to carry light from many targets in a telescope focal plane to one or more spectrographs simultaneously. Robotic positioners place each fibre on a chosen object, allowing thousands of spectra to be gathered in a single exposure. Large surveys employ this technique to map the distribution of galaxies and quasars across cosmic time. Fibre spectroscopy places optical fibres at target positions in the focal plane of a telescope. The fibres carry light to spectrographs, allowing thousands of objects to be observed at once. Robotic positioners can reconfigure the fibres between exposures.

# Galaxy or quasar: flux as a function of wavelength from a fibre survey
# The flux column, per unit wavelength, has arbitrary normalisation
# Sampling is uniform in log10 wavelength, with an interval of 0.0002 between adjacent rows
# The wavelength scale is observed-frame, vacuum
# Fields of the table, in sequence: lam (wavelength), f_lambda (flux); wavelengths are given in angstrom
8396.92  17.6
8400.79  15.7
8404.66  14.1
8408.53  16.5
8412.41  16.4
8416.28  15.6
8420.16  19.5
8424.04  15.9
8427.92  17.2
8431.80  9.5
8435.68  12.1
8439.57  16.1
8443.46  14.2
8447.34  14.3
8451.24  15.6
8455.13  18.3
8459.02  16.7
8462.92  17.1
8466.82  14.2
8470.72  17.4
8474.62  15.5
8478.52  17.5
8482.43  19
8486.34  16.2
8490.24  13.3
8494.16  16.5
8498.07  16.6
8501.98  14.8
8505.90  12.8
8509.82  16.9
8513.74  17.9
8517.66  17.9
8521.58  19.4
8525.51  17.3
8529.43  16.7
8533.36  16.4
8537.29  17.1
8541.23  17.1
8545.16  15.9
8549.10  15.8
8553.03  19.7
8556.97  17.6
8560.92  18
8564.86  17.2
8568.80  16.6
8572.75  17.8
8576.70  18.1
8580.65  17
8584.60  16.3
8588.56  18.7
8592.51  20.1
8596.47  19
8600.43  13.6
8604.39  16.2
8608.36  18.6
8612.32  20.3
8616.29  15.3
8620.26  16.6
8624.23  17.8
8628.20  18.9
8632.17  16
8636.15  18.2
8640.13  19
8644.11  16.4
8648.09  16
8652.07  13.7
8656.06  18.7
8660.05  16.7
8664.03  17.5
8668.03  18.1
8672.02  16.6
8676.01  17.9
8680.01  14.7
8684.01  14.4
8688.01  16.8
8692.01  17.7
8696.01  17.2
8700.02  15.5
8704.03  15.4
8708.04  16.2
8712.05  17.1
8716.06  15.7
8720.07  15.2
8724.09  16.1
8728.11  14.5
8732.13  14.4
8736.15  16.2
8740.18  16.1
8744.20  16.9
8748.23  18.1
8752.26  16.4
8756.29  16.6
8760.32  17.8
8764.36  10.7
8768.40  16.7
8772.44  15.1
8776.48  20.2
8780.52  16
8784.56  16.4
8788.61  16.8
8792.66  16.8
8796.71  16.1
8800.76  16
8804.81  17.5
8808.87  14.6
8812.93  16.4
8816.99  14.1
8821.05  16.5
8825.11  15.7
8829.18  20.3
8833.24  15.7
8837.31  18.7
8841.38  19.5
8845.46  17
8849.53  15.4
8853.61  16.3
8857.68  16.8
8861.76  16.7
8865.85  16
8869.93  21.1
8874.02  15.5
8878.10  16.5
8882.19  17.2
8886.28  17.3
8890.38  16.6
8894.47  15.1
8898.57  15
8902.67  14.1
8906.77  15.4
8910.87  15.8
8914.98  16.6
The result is 0.96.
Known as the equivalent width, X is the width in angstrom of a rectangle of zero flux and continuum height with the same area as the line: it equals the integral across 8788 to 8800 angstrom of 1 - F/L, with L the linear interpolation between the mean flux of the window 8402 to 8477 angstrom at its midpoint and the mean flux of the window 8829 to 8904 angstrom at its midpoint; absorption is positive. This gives 0.1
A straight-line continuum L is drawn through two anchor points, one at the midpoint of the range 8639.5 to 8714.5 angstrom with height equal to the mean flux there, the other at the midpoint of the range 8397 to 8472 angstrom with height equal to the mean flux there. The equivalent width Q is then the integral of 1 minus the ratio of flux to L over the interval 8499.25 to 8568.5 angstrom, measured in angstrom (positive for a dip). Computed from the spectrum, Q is -4.1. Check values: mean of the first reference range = 15.6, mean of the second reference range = 16.6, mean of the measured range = 17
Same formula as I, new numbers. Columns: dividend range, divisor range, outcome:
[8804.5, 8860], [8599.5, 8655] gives 0.98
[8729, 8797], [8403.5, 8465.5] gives 1.05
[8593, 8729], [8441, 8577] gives 1.01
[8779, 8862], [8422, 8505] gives 1.07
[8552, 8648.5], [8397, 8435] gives 1.13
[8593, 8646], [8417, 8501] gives 1.10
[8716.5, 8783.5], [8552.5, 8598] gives 0.90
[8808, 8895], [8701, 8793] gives 1.04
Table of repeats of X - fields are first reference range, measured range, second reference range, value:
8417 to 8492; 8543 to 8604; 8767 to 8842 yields -4.9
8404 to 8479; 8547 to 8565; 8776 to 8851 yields -1.9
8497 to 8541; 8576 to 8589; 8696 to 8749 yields -0.7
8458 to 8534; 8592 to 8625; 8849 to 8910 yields -1.8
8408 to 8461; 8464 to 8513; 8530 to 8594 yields 1.1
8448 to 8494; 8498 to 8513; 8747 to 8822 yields 1.0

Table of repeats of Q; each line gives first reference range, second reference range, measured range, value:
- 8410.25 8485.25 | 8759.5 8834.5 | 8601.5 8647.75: -3.9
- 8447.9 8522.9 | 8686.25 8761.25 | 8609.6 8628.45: -1.6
